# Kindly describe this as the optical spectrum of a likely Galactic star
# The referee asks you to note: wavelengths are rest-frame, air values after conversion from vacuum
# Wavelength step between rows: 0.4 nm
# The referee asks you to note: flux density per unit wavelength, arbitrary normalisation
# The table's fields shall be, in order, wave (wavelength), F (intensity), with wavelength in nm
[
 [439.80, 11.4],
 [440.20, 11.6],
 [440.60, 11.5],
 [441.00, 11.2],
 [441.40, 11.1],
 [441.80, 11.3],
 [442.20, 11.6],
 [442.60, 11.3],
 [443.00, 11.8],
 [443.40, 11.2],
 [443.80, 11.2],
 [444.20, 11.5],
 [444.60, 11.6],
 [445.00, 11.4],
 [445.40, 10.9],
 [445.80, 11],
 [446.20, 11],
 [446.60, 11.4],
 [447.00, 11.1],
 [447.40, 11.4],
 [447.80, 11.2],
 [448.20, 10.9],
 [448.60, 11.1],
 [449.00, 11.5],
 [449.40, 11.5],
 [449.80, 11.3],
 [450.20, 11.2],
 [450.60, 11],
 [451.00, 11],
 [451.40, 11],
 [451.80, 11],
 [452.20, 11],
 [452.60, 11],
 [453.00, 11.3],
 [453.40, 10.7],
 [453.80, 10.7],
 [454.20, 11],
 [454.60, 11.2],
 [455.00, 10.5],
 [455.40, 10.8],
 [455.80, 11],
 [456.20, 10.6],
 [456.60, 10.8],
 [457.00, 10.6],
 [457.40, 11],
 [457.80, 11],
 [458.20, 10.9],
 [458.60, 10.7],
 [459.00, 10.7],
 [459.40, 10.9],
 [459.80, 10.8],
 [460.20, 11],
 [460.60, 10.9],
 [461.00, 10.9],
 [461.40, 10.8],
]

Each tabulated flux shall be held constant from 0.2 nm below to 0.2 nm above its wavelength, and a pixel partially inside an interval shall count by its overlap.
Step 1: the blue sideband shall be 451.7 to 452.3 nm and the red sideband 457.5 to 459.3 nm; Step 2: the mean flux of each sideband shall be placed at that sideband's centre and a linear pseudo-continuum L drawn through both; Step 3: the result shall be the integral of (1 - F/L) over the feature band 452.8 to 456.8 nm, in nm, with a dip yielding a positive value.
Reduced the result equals 0.03 nm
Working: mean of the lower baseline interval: 11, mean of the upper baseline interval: 10.8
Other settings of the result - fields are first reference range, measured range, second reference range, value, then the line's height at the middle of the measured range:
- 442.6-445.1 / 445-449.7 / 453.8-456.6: 0.02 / 11.3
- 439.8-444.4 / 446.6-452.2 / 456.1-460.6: -0.02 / 11.1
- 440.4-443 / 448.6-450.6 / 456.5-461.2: -0.03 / 11.1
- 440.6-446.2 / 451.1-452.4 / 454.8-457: -0.01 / 10.9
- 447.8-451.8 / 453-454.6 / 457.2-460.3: 0.02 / 11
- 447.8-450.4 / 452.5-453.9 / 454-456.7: 0.01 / 11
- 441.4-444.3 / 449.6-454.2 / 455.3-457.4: -0.01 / 11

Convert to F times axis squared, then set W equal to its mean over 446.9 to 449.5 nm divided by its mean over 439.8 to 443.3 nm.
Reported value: 1.01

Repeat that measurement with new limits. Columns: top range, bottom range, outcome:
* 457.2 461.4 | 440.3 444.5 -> 1.03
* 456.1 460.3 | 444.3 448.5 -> 1.02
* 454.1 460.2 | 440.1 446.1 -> 1.02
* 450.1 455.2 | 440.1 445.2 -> 1.01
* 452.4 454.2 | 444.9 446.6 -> 1.02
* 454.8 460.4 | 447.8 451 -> 1.00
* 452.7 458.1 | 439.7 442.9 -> 1.02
